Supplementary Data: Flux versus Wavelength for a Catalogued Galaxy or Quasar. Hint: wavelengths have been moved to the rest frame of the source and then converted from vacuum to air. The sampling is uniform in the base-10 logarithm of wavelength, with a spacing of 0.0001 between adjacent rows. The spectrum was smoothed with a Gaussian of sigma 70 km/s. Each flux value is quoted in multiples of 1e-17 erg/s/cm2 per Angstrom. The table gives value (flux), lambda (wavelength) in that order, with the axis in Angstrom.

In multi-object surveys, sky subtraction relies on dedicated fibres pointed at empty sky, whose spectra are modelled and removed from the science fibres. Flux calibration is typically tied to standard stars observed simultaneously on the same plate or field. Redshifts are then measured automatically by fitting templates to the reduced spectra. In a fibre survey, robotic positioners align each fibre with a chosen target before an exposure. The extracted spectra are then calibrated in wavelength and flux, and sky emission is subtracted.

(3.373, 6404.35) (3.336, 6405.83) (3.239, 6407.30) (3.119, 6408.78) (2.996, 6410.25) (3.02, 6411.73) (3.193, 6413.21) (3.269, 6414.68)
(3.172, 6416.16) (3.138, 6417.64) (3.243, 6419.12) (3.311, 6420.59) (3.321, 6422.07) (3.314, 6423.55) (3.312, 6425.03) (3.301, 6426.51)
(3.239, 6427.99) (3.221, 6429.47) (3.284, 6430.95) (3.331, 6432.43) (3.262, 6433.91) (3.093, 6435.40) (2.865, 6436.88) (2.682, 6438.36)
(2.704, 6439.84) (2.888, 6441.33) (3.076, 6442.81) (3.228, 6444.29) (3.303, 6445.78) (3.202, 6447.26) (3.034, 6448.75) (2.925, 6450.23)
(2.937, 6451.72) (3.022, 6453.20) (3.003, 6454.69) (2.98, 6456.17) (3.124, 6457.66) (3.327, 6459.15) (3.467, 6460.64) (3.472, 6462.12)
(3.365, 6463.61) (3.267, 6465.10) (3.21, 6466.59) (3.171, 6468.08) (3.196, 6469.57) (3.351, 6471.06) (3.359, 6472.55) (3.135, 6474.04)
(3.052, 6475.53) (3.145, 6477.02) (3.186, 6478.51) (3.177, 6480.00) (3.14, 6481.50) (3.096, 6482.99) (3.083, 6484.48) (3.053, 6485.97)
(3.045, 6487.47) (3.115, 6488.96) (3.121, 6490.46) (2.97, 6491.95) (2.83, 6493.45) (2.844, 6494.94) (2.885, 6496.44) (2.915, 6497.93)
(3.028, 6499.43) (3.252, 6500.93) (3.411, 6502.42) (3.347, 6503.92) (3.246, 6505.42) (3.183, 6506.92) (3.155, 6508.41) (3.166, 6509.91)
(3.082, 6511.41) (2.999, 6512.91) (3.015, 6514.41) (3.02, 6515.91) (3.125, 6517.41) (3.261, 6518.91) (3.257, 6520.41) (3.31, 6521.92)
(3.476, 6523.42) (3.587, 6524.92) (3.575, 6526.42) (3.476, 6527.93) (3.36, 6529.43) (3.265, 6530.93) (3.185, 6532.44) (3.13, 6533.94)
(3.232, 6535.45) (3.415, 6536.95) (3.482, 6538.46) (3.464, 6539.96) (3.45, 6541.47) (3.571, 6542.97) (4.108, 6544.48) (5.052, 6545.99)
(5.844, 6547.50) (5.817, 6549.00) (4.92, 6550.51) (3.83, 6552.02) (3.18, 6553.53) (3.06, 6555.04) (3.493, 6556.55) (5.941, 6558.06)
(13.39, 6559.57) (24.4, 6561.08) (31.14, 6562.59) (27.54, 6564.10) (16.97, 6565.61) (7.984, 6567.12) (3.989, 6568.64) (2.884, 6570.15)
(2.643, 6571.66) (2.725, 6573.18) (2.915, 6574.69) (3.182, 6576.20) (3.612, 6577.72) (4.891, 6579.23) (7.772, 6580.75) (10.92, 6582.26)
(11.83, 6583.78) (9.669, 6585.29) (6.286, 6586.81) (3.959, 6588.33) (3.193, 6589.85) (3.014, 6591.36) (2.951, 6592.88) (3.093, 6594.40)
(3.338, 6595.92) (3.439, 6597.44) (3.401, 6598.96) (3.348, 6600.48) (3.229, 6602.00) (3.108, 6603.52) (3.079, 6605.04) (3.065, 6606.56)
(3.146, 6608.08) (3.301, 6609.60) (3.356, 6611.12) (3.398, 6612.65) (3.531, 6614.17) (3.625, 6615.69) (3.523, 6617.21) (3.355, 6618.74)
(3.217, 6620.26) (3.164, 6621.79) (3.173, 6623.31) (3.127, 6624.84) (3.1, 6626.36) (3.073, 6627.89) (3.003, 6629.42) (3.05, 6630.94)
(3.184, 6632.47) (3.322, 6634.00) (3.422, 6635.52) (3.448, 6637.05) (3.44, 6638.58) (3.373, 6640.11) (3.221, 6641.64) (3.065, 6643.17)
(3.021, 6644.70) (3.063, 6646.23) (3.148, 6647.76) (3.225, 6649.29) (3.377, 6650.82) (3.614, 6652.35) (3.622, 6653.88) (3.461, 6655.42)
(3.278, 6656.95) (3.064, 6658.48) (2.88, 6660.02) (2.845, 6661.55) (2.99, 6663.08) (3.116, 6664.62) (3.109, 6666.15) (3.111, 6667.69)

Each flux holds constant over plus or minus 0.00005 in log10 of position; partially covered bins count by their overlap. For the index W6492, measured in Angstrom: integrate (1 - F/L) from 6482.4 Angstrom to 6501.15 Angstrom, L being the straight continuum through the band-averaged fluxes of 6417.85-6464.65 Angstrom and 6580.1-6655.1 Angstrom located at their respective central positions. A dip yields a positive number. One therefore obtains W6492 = 2.0 Angstrom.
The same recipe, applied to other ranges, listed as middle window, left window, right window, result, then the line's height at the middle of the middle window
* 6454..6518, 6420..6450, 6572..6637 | 4.7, 3.4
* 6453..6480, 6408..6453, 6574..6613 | 1.7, 3.43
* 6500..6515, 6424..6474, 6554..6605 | 5.4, 5.01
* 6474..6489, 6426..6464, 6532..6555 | 1.4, 3.44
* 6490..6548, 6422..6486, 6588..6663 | -2.9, 3.19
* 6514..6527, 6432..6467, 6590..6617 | -0.5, 3.18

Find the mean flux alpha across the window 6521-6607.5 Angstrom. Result 5.84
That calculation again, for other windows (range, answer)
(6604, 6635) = 3.24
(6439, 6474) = 3.16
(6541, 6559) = 4.46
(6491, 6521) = 3.1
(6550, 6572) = 10.6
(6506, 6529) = 3.25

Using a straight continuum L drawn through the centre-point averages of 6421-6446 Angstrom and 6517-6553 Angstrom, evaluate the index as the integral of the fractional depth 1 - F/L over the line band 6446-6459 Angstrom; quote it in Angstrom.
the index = 0.8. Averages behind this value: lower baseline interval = 3.14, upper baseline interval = 3.76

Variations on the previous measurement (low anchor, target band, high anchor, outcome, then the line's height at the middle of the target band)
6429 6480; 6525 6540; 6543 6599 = 6.38 Angstrom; 5.86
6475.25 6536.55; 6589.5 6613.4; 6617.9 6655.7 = 0.07 Angstrom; 3.23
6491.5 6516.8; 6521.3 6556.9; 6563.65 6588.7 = 9.69 Angstrom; 5.2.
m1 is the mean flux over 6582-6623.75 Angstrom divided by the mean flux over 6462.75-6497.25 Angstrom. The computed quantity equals 1.3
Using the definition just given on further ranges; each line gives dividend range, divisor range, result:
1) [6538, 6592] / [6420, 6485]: 2.33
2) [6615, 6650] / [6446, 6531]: 1.02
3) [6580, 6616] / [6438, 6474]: 1.45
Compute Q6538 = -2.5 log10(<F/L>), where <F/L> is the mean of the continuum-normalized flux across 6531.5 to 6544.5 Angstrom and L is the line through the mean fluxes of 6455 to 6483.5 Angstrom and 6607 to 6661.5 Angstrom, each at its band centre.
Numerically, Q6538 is -0.06 mag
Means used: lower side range 3.22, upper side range 3.26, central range 3.41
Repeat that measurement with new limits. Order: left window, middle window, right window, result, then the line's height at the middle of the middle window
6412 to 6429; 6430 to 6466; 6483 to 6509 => 0.02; 3.19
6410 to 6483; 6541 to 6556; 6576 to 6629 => -0.12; 3.83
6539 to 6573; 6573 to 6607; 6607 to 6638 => 0.25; 5.76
